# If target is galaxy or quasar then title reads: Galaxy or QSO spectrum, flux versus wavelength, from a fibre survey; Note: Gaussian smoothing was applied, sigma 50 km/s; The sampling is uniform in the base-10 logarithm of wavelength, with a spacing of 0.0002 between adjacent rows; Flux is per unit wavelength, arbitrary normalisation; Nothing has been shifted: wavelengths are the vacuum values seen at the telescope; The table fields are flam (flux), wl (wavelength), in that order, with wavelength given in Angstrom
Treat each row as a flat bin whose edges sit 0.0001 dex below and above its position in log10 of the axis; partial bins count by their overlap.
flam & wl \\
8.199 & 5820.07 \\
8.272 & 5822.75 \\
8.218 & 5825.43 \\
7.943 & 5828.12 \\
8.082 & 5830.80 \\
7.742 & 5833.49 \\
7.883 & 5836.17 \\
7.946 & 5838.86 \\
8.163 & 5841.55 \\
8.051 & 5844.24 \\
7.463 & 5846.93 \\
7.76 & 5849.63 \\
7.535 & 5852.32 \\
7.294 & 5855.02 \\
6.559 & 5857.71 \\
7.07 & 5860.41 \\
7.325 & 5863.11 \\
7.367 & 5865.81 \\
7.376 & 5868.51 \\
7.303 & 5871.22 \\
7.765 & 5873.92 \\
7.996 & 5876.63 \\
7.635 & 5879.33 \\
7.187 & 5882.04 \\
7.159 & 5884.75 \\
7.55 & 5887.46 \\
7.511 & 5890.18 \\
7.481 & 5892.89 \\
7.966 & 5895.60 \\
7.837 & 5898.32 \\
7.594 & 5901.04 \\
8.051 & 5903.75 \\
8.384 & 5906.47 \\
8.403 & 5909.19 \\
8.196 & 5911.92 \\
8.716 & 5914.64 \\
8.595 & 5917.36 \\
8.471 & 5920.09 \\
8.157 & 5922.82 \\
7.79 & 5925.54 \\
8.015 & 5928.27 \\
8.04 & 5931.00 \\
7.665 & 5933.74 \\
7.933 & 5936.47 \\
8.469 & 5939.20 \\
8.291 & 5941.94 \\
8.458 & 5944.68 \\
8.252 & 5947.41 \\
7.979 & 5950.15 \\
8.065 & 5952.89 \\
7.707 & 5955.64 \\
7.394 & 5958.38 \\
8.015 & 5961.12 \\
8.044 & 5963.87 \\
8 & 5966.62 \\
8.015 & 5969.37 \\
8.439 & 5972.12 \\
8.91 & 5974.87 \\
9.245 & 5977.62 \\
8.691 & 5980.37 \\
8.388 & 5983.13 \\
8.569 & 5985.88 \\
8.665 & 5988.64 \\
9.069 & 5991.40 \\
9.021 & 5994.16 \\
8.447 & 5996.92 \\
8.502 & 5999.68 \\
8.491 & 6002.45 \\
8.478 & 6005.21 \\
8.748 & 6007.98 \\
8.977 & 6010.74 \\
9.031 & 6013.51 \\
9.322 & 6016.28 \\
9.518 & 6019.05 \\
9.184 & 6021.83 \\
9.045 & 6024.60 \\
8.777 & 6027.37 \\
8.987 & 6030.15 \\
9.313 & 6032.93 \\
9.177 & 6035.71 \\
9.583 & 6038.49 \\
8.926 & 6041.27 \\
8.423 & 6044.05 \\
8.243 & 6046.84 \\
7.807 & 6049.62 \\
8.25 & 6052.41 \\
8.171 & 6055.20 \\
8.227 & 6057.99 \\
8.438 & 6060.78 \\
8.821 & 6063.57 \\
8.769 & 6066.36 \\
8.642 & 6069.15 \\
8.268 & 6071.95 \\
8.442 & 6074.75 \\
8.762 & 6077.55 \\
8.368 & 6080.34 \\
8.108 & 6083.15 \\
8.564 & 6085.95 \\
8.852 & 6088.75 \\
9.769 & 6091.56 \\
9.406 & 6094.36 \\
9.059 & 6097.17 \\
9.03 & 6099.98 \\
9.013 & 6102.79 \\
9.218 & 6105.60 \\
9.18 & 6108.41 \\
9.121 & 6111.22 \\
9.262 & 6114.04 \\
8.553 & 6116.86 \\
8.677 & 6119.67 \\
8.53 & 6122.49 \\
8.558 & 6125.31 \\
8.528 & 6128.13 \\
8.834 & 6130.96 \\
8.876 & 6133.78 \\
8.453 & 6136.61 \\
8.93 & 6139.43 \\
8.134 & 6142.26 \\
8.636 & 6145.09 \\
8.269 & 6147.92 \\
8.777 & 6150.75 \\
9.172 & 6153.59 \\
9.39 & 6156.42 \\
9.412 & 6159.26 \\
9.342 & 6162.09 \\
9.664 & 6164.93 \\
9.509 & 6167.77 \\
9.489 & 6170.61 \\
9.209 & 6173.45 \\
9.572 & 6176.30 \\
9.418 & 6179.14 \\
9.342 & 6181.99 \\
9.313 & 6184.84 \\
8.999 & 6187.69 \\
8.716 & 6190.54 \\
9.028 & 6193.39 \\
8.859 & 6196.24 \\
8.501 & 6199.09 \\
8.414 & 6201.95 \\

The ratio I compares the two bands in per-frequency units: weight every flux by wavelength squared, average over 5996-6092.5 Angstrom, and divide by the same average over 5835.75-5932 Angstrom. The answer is 1.2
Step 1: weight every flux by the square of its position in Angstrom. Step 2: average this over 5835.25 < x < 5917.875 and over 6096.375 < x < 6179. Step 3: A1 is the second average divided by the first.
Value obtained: 1.27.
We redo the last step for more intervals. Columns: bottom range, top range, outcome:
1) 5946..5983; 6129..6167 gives 1.15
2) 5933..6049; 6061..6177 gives 1.08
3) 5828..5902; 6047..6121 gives 1.24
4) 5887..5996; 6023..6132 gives 1.12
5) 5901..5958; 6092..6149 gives 1.15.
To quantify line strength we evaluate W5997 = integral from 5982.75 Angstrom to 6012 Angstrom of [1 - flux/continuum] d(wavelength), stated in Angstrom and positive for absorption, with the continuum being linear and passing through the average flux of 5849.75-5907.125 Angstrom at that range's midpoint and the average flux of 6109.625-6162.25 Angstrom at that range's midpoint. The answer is -2.04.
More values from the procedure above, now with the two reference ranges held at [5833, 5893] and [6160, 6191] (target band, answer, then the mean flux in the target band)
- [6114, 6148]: 1.7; 8.62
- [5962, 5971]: 0.1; 8.02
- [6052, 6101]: 0.6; 8.67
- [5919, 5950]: -0.7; 8.13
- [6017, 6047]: -1.9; 9.05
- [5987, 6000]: -0.7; 8.76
